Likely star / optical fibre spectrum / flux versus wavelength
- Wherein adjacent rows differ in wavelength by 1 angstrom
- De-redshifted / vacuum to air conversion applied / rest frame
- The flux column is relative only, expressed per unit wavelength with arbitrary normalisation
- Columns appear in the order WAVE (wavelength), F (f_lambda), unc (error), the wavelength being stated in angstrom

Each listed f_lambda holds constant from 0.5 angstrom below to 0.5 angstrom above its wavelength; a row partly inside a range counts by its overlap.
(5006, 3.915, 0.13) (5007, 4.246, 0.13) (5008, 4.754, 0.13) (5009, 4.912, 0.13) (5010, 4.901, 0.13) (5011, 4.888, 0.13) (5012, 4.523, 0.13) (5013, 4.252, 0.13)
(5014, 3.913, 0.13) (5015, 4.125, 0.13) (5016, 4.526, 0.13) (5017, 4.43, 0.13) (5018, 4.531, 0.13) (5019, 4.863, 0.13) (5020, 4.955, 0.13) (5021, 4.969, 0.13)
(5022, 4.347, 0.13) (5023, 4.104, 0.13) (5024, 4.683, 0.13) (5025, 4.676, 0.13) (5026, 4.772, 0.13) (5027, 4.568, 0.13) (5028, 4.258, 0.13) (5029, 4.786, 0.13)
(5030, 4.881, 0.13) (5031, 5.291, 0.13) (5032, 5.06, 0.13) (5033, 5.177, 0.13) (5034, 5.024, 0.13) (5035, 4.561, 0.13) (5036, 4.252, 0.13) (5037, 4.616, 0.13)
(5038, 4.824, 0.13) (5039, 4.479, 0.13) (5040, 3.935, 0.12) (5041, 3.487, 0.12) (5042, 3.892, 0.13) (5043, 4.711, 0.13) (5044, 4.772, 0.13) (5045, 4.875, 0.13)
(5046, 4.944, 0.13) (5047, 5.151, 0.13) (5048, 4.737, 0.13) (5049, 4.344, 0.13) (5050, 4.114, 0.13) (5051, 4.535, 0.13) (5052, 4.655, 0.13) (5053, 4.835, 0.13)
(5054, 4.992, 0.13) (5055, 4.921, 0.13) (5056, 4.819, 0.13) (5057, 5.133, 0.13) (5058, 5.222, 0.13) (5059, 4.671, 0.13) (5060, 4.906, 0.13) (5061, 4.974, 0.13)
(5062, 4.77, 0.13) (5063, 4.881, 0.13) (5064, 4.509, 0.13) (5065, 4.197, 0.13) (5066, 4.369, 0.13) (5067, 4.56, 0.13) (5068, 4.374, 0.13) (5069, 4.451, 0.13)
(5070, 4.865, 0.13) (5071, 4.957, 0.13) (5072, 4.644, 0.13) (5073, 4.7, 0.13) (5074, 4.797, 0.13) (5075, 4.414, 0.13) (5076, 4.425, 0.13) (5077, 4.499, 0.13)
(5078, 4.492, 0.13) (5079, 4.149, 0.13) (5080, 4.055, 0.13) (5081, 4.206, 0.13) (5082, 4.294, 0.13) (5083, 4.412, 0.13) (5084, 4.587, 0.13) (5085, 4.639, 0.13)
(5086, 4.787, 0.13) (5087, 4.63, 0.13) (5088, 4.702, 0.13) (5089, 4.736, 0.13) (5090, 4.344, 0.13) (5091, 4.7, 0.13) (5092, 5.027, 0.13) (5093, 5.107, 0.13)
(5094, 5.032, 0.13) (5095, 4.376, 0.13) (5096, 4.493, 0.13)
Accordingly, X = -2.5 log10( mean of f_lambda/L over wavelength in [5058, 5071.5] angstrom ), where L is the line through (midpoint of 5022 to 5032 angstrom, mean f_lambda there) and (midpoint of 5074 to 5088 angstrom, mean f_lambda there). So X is -0.04 mag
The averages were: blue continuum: 4.67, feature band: 4.67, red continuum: 4.45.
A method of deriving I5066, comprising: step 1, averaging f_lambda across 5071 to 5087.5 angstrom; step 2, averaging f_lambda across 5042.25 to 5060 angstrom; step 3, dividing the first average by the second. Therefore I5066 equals 0.9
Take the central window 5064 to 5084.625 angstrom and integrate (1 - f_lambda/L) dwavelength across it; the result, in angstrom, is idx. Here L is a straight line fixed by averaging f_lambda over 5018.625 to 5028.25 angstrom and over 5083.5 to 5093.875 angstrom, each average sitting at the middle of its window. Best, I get 1.0 angstrom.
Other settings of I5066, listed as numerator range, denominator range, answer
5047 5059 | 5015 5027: 1.04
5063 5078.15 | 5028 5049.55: 0.98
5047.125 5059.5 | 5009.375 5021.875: 1.04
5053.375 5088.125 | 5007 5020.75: 1.01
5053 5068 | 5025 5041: 1.02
